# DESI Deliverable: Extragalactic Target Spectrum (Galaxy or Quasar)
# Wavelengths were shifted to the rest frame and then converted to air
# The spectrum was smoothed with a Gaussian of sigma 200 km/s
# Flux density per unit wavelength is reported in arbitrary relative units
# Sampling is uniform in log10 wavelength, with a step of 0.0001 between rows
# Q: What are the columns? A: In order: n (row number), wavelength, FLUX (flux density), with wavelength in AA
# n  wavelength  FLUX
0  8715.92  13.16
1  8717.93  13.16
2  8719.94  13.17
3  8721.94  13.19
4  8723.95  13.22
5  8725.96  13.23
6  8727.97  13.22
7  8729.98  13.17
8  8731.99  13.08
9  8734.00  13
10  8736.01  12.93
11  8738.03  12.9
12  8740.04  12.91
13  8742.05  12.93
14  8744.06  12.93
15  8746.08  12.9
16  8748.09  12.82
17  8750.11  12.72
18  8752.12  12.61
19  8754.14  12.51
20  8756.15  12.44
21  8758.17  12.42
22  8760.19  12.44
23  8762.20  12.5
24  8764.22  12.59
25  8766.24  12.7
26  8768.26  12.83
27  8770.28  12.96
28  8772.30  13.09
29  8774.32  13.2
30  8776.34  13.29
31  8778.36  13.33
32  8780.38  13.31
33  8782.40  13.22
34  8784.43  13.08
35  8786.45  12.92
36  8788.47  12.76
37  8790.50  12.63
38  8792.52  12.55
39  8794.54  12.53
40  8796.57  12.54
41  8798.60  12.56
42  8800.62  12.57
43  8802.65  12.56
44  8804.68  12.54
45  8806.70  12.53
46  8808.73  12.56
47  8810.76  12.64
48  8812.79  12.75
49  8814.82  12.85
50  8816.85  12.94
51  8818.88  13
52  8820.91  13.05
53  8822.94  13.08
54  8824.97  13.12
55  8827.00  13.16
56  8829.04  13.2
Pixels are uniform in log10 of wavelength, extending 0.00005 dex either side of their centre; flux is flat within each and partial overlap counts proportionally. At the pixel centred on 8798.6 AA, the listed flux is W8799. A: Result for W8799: 12.56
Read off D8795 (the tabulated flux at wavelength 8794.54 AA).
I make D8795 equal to 12.53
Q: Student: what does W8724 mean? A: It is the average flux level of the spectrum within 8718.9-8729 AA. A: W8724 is 13.2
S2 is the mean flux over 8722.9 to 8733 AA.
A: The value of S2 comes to 13.2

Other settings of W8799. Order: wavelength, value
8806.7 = 12.53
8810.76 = 12.64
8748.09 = 12.82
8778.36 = 13.33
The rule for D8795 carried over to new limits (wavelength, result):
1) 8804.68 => 12.54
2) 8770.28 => 12.96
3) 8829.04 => 13.2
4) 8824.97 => 13.12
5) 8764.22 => 12.59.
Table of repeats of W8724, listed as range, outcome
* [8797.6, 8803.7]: 12.6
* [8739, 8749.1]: 12.9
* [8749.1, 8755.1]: 12.6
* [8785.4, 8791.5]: 12.8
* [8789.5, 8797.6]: 12.6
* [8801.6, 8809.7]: 12.5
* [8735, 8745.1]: 12.9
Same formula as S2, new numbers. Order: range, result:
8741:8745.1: 12.9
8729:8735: 13.1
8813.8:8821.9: 13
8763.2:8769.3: 12.7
